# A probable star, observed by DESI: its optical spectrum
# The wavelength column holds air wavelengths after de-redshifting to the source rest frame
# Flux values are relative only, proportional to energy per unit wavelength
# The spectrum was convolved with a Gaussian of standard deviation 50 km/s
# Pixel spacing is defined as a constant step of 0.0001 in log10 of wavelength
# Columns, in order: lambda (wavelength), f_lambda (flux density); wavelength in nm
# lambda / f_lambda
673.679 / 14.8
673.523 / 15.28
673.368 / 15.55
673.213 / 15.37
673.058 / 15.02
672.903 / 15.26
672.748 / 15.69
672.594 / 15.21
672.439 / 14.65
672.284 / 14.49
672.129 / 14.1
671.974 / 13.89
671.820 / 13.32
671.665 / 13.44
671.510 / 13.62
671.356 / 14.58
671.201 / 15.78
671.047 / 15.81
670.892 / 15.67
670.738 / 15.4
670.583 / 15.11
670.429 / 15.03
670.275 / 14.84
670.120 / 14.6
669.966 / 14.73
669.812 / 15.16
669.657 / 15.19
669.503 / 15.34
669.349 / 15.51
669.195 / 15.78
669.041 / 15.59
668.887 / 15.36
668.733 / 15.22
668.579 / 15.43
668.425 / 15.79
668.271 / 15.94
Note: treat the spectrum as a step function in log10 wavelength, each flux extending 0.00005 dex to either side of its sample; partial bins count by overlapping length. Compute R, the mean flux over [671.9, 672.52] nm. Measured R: 14.3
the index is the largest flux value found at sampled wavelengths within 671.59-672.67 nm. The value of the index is 15.21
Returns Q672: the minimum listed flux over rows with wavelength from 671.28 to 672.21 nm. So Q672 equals 13.32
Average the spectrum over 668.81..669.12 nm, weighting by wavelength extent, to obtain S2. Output 15.5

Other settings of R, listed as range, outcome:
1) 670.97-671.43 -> 15.4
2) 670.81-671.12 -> 15.7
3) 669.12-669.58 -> 15.6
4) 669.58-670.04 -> 15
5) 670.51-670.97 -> 15.4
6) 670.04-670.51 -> 14.8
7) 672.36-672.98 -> 15.2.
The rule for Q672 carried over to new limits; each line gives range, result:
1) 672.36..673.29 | 14.65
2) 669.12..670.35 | 14.6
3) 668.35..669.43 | 15.22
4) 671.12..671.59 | 13.62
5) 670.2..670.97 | 14.84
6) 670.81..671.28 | 15.67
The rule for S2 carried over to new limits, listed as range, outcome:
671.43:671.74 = 13.6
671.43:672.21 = 13.7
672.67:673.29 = 15.4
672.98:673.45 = 15.3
